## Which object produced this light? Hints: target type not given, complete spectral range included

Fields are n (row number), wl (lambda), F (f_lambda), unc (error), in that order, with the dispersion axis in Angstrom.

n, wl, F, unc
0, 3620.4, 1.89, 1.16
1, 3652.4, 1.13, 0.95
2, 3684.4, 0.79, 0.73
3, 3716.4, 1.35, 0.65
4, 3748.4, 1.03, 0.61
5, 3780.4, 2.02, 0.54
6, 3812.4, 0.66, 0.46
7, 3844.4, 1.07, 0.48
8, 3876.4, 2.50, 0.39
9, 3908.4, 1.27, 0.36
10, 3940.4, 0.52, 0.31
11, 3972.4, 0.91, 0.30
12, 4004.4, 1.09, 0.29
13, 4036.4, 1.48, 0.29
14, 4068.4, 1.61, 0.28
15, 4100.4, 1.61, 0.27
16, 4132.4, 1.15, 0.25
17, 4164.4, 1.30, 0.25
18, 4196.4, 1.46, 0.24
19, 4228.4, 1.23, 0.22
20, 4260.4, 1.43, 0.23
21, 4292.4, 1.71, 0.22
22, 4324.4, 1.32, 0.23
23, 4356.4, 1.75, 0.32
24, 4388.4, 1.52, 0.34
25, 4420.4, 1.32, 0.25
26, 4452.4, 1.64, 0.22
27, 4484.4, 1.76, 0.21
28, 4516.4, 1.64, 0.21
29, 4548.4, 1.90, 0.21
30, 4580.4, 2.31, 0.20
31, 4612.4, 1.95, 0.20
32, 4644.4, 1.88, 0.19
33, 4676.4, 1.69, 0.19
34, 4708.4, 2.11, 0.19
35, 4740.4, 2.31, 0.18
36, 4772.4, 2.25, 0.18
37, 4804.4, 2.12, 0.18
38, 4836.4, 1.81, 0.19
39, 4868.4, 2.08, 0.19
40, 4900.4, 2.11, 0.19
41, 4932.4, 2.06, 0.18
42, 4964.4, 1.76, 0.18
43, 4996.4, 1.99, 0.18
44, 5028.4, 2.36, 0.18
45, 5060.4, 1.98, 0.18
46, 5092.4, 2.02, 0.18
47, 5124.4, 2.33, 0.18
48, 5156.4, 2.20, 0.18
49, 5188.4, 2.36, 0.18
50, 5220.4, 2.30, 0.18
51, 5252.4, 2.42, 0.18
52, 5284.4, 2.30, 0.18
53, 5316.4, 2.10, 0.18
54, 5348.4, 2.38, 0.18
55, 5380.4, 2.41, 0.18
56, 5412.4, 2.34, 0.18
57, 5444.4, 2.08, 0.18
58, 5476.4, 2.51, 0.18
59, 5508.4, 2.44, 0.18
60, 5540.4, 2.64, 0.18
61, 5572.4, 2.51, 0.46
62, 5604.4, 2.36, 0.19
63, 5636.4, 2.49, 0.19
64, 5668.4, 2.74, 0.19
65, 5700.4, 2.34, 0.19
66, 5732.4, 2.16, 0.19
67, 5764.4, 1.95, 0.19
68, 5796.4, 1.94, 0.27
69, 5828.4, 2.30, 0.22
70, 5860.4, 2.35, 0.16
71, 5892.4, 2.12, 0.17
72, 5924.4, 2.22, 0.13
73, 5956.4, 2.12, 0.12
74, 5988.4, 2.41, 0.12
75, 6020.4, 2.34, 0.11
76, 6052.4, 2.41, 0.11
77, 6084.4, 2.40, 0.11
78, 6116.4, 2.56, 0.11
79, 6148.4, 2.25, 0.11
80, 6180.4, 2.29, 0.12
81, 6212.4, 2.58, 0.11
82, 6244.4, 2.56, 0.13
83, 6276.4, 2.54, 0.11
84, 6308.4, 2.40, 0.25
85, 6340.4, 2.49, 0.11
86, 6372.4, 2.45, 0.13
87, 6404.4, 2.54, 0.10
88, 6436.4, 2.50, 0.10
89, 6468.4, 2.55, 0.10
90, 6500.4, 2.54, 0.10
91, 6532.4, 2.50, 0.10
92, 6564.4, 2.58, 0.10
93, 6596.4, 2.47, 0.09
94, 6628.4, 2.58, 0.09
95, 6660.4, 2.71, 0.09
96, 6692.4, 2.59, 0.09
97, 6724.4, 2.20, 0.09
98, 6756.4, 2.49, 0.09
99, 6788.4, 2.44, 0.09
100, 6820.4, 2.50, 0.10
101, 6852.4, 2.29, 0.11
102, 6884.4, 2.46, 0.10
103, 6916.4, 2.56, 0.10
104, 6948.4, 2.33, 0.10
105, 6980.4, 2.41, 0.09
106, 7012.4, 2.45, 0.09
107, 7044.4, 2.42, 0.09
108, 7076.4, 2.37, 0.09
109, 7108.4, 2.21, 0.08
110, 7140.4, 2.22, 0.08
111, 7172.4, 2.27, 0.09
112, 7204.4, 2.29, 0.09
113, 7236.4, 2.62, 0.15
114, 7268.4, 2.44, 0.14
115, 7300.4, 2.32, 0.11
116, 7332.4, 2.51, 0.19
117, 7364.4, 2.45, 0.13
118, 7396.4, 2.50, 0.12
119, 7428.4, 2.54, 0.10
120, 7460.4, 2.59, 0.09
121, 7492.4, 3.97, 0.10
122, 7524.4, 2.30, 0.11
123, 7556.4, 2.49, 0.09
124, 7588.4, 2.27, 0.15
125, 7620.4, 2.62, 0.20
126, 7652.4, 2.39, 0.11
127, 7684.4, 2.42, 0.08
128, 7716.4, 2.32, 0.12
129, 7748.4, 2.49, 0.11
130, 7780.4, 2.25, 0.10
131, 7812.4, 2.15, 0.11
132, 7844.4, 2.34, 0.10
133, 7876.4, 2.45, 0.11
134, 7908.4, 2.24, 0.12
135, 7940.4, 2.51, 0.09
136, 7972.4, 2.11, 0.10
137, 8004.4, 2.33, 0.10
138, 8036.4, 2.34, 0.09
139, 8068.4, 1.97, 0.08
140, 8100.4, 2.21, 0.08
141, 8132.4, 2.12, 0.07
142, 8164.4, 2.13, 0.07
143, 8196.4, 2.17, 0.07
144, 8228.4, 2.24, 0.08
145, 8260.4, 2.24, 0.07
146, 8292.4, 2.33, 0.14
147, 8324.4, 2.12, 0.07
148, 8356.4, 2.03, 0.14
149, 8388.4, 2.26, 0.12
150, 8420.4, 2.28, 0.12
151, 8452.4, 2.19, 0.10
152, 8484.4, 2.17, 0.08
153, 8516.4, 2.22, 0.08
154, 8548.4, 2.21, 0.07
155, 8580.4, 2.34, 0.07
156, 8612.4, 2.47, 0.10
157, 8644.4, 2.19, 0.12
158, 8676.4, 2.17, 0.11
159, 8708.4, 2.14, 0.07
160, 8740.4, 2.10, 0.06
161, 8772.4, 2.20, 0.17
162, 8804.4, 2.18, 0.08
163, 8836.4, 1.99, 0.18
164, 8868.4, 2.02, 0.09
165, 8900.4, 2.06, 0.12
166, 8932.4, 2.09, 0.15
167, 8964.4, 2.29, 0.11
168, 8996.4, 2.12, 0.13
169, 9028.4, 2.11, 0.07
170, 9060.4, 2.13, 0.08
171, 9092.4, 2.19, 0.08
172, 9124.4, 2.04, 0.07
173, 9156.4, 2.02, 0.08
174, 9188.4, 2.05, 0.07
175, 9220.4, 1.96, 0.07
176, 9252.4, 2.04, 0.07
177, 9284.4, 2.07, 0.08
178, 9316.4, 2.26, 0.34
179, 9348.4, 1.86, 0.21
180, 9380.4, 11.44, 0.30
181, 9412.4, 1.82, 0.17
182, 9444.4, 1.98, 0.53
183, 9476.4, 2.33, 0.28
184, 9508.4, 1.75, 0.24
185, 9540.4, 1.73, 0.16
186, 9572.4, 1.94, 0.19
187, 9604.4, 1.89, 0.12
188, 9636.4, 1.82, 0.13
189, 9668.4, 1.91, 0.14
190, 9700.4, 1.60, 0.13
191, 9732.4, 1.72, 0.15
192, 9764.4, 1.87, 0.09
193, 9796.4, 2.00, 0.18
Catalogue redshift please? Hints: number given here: 0.140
